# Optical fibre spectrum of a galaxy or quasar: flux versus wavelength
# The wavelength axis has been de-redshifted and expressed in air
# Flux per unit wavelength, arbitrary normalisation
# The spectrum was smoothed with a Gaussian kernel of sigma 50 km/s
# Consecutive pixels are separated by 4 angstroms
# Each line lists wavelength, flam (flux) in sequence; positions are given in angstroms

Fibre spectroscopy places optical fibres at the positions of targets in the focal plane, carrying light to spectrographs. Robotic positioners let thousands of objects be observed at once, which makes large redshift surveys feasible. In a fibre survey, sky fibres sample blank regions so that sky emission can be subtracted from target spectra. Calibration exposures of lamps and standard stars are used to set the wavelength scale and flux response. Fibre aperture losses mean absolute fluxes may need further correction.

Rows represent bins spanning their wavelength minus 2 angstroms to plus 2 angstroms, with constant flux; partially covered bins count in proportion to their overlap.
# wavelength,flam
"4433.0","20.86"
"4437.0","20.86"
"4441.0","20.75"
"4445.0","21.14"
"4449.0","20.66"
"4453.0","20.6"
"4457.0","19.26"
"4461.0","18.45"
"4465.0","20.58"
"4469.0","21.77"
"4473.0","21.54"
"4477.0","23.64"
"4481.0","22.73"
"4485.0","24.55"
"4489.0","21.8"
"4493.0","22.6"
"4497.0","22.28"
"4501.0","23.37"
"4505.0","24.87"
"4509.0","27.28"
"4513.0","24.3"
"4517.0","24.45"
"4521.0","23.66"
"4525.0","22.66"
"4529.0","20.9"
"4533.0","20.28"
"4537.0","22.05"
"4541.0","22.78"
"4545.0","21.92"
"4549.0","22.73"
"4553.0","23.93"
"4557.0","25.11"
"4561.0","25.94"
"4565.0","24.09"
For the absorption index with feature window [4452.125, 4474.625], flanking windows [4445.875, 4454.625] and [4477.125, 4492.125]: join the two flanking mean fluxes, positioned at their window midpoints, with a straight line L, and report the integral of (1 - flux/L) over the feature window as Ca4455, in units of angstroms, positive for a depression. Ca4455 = 1.3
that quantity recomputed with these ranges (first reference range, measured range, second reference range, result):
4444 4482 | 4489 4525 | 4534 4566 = -2.7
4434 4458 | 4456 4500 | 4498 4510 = 2.1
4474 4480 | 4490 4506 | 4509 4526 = 0.4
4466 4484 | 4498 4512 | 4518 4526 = -1.1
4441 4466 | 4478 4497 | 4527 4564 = -1.6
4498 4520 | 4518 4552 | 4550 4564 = 3.4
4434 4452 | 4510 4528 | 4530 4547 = -1.9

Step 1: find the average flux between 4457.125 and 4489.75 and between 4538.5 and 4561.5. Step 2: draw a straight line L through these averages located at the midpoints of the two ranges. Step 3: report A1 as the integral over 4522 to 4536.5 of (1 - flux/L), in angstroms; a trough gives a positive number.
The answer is 0.96 angstroms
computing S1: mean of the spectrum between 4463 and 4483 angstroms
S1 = 22.1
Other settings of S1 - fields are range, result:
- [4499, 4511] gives 25.2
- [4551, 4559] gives 24.5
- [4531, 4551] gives 22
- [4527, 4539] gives 21.1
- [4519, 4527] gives 23.2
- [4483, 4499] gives 22.8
